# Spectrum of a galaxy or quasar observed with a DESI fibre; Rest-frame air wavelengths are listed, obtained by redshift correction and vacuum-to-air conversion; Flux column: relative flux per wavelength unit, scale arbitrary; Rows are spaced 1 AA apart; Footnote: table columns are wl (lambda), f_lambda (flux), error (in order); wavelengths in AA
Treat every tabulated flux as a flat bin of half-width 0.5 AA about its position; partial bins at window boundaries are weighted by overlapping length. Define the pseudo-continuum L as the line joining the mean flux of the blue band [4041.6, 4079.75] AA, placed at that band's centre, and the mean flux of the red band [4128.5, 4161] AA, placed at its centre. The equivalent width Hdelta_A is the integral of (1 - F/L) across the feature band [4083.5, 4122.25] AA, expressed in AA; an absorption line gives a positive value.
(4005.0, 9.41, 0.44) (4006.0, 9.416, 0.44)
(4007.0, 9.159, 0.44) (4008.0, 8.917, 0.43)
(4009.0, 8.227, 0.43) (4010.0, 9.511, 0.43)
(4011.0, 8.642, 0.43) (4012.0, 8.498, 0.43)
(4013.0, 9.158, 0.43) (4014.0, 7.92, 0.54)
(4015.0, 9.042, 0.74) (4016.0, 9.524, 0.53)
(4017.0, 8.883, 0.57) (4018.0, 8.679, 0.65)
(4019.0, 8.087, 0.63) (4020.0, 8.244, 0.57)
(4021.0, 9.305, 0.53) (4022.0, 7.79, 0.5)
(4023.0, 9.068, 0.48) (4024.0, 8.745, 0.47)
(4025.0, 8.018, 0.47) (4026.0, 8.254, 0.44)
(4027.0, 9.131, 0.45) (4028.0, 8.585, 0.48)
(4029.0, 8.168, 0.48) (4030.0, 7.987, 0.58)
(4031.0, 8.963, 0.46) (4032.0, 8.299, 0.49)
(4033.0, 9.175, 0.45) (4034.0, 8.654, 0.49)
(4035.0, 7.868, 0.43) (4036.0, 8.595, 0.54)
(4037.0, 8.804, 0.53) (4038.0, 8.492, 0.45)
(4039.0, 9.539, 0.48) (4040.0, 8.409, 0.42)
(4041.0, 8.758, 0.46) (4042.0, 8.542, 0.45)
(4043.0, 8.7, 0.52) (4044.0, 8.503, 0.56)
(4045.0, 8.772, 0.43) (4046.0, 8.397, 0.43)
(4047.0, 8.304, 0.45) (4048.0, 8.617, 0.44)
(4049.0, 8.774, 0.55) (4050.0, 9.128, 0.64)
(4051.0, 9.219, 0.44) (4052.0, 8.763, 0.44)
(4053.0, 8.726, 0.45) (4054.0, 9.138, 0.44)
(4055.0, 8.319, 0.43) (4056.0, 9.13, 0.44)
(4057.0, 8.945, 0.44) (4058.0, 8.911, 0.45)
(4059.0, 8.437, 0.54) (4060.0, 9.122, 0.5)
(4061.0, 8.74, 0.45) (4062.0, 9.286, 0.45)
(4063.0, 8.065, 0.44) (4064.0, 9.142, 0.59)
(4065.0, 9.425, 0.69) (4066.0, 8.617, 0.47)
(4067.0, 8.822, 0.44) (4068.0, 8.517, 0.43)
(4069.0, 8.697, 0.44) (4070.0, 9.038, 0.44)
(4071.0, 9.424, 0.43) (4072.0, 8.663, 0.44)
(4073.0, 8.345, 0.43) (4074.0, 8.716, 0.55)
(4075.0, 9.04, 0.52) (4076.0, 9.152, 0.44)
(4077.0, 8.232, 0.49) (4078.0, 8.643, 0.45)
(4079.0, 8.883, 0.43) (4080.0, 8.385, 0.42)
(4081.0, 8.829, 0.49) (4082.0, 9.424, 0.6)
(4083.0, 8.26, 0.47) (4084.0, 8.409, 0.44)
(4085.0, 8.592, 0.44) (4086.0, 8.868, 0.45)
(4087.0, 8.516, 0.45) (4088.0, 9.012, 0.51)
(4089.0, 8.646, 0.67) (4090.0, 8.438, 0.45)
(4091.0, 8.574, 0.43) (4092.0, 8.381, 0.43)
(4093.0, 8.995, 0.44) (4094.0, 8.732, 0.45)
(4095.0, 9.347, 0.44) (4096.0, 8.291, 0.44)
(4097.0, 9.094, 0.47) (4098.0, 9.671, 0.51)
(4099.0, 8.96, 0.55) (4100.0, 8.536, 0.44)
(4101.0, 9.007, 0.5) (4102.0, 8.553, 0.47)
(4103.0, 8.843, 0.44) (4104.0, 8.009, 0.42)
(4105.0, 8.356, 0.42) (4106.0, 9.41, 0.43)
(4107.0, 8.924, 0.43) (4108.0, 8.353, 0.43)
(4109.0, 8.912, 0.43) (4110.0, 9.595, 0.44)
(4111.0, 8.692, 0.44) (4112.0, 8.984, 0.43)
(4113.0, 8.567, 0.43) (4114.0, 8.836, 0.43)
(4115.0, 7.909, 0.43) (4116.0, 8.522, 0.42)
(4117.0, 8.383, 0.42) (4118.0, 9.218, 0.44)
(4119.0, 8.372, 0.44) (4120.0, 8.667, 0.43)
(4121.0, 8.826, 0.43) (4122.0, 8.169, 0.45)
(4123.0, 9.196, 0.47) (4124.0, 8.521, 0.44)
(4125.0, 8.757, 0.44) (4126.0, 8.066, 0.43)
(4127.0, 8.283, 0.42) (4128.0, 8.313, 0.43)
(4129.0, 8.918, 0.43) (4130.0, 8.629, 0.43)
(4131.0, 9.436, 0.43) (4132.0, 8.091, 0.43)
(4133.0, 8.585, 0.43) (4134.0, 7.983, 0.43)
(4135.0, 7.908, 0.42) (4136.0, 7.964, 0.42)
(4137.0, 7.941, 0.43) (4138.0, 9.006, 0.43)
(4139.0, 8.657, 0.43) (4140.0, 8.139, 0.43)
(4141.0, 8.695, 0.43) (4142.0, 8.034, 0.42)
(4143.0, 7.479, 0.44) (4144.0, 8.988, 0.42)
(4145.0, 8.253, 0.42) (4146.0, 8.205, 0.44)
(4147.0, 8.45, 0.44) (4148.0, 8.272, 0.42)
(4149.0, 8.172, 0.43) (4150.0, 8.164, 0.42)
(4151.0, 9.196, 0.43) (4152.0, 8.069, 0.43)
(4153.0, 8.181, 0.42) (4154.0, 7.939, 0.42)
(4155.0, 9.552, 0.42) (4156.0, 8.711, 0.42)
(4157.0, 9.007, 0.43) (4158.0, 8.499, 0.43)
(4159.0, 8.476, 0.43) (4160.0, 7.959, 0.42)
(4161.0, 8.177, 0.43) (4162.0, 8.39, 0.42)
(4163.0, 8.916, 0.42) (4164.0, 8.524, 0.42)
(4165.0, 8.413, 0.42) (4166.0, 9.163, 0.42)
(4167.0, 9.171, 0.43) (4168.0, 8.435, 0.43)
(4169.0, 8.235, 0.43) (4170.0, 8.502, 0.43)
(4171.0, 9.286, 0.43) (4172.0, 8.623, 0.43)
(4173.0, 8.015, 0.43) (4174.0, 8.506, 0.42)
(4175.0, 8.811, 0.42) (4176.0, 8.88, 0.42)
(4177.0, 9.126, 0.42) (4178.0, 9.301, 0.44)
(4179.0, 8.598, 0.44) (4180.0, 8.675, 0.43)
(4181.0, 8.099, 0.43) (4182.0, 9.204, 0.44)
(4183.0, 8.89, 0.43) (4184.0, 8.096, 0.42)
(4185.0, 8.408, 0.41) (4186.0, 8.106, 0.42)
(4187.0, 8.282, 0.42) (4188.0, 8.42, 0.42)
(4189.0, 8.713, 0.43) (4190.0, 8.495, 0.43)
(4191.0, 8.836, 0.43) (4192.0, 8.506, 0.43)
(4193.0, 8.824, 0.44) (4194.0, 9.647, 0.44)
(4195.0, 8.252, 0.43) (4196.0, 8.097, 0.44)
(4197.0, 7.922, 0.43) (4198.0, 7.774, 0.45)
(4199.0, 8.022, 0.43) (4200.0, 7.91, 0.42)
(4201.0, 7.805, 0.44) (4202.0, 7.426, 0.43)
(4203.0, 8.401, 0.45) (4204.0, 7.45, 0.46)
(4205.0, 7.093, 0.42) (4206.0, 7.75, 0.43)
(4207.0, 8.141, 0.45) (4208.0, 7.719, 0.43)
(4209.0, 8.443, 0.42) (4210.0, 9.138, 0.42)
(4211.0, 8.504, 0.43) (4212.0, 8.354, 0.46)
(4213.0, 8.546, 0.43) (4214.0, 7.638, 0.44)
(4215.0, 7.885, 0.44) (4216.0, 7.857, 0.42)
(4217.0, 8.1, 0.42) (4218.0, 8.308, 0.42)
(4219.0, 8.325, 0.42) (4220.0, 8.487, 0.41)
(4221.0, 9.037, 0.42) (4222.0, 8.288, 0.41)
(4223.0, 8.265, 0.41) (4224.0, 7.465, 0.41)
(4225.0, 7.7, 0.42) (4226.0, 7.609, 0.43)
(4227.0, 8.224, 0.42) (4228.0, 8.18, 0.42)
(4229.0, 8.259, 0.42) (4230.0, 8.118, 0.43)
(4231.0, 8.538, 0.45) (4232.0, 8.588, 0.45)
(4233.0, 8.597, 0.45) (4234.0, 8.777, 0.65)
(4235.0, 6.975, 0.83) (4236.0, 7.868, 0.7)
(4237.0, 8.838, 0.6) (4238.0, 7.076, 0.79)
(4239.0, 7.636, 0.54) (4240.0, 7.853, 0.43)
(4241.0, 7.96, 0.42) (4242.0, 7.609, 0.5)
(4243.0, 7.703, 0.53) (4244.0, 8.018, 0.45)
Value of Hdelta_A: -0.6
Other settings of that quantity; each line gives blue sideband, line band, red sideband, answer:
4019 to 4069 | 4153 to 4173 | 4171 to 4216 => -0.4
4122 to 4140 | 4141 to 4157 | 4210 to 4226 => 0.0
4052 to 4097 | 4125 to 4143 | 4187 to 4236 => 0.3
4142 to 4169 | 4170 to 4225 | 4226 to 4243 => -0.6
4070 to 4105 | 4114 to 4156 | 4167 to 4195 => 1.2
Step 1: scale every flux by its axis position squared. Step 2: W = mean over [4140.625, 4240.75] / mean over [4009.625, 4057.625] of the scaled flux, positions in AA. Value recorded 1.04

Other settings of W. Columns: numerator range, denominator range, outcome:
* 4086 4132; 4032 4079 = 1.02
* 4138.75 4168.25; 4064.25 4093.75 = 1.00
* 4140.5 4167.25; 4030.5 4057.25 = 1.03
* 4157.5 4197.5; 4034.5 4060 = 1.05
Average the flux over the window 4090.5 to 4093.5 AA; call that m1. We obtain 8.65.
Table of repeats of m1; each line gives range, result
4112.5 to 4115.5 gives 8.44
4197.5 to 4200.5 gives 7.9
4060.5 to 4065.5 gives 8.93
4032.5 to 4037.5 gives 8.62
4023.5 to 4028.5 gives 8.55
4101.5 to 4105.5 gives 8.44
